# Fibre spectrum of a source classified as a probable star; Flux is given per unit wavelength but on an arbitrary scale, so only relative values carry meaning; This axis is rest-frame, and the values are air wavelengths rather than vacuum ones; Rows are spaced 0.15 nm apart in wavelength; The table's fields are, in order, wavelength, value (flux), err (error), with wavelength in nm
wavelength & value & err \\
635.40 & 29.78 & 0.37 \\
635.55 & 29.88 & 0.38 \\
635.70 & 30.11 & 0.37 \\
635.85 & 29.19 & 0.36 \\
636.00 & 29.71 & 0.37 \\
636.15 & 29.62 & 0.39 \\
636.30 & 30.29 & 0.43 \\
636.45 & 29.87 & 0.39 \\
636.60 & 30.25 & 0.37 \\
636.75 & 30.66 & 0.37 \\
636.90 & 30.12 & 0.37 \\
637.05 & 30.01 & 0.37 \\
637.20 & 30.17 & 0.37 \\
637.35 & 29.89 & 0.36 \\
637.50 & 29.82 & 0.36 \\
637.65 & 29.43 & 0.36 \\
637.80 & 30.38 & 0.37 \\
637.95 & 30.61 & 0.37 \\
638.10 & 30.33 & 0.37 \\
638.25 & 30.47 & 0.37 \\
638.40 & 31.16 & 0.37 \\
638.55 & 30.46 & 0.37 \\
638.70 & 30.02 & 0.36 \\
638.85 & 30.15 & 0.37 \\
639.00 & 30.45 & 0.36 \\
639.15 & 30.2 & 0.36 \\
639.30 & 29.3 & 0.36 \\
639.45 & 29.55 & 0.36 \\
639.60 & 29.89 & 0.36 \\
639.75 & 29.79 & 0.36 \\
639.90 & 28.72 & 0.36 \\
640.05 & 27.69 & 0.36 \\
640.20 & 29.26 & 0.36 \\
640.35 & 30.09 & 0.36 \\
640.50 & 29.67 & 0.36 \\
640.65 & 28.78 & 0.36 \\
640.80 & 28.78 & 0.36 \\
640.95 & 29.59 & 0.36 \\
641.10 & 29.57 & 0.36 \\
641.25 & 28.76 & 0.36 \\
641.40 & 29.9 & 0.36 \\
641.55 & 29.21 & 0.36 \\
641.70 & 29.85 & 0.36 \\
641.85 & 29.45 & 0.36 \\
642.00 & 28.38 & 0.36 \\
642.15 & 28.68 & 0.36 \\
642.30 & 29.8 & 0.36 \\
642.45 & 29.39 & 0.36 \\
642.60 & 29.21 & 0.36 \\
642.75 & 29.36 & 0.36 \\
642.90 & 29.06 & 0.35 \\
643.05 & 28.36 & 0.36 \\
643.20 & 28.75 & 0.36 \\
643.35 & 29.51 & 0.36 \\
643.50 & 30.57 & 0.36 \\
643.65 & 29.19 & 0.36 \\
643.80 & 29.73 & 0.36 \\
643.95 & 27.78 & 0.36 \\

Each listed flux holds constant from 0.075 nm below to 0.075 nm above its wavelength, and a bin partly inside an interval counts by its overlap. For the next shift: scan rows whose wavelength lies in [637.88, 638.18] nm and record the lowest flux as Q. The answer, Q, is 30.33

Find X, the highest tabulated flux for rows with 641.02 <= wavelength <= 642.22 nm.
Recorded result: 29.9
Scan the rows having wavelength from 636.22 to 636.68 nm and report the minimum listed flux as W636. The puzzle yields 29.87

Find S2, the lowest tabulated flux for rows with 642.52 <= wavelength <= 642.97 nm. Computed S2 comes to 29.06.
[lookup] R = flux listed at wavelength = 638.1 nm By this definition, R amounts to 30.33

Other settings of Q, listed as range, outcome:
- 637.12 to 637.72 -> 29.43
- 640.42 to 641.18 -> 28.78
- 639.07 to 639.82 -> 29.3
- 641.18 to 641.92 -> 28.76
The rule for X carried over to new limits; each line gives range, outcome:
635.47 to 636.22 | 30.11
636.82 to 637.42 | 30.17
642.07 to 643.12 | 29.8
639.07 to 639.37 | 30.2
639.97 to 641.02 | 30.09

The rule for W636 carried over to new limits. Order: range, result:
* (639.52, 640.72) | 27.69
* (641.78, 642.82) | 28.38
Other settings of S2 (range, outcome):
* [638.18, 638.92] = 30.02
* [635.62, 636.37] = 29.19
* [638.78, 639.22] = 30.15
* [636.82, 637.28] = 30.01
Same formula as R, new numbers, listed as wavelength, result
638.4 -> 31.16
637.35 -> 29.89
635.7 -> 30.11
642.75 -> 29.36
